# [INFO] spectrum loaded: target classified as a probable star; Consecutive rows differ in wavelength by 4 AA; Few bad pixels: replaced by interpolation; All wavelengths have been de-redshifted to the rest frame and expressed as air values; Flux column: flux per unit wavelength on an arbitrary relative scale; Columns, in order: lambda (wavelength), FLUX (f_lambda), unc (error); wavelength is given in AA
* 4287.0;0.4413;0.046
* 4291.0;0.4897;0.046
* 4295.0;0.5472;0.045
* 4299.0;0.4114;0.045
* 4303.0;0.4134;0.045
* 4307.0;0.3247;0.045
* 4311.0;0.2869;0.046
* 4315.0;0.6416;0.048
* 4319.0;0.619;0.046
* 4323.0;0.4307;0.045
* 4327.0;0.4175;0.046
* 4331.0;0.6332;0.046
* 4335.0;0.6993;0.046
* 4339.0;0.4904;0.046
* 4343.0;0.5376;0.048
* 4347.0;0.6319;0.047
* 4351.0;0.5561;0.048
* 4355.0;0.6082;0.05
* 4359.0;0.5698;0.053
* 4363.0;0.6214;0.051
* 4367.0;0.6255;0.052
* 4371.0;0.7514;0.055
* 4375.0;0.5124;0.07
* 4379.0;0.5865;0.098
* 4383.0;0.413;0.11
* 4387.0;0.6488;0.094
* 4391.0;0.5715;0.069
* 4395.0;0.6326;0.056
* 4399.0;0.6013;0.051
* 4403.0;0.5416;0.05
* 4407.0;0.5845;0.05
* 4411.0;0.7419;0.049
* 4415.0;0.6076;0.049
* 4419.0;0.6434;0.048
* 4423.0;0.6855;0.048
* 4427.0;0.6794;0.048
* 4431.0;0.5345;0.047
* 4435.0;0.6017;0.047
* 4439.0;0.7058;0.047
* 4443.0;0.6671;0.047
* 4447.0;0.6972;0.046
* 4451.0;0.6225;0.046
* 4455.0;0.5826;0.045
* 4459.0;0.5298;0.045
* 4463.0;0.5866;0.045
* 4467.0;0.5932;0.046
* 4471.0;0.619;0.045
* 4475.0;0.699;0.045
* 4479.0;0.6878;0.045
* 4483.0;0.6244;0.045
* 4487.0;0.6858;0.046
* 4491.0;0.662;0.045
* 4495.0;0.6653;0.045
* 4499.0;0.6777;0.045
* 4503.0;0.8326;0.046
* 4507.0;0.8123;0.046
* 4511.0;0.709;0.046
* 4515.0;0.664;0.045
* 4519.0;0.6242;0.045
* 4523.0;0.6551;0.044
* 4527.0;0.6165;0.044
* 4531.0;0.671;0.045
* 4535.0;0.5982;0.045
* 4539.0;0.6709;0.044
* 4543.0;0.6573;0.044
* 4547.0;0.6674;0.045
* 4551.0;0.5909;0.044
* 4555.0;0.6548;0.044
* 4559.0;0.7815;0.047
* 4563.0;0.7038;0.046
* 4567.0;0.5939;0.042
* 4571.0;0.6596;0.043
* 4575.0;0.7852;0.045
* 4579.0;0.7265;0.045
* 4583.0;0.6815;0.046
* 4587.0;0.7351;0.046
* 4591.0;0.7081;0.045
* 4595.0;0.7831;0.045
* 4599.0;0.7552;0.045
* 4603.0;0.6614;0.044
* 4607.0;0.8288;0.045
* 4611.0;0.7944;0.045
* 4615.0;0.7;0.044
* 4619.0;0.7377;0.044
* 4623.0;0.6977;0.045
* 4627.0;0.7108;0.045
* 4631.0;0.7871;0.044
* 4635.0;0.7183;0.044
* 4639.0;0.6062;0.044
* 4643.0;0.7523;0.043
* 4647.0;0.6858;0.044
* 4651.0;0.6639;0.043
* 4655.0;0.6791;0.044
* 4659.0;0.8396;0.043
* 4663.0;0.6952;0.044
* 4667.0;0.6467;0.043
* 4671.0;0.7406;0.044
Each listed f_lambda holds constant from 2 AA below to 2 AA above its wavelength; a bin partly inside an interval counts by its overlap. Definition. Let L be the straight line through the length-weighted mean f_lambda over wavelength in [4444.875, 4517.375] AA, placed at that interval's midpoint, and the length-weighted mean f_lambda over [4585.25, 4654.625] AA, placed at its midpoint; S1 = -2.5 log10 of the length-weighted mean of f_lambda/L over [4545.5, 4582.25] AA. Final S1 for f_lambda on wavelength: 0.02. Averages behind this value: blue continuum 0.664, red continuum 0.724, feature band 0.685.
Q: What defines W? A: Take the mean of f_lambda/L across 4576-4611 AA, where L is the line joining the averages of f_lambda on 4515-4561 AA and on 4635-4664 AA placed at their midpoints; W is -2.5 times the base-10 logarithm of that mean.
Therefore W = -0.09 mag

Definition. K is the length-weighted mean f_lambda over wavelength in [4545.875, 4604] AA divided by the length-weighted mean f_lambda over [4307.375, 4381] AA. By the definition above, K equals 1.25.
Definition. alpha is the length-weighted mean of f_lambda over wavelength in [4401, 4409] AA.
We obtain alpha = 0.563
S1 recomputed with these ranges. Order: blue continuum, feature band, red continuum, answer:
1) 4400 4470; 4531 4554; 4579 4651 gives 0.070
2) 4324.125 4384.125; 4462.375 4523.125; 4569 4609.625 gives -0.013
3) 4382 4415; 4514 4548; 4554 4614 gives 0.069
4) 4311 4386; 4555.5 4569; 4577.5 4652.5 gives 0.005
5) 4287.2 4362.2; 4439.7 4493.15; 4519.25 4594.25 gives -0.040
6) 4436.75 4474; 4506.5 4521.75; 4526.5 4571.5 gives -0.073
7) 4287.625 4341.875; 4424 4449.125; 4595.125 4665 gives -0.117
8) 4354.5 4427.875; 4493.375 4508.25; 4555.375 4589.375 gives -0.119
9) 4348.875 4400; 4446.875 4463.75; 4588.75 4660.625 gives 0.073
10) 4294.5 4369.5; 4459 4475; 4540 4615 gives 0.045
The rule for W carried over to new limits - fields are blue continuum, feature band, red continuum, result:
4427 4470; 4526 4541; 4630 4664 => 0.03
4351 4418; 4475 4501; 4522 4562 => -0.05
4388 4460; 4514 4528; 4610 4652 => 0.04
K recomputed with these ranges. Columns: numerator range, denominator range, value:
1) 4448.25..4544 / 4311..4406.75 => 1.14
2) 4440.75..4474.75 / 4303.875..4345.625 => 1.22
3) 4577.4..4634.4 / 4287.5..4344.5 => 1.49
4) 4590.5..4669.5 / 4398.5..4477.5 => 1.15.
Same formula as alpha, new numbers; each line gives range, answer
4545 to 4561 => 0.674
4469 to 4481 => 0.669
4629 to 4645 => 0.716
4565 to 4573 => 0.627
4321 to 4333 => 0.494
